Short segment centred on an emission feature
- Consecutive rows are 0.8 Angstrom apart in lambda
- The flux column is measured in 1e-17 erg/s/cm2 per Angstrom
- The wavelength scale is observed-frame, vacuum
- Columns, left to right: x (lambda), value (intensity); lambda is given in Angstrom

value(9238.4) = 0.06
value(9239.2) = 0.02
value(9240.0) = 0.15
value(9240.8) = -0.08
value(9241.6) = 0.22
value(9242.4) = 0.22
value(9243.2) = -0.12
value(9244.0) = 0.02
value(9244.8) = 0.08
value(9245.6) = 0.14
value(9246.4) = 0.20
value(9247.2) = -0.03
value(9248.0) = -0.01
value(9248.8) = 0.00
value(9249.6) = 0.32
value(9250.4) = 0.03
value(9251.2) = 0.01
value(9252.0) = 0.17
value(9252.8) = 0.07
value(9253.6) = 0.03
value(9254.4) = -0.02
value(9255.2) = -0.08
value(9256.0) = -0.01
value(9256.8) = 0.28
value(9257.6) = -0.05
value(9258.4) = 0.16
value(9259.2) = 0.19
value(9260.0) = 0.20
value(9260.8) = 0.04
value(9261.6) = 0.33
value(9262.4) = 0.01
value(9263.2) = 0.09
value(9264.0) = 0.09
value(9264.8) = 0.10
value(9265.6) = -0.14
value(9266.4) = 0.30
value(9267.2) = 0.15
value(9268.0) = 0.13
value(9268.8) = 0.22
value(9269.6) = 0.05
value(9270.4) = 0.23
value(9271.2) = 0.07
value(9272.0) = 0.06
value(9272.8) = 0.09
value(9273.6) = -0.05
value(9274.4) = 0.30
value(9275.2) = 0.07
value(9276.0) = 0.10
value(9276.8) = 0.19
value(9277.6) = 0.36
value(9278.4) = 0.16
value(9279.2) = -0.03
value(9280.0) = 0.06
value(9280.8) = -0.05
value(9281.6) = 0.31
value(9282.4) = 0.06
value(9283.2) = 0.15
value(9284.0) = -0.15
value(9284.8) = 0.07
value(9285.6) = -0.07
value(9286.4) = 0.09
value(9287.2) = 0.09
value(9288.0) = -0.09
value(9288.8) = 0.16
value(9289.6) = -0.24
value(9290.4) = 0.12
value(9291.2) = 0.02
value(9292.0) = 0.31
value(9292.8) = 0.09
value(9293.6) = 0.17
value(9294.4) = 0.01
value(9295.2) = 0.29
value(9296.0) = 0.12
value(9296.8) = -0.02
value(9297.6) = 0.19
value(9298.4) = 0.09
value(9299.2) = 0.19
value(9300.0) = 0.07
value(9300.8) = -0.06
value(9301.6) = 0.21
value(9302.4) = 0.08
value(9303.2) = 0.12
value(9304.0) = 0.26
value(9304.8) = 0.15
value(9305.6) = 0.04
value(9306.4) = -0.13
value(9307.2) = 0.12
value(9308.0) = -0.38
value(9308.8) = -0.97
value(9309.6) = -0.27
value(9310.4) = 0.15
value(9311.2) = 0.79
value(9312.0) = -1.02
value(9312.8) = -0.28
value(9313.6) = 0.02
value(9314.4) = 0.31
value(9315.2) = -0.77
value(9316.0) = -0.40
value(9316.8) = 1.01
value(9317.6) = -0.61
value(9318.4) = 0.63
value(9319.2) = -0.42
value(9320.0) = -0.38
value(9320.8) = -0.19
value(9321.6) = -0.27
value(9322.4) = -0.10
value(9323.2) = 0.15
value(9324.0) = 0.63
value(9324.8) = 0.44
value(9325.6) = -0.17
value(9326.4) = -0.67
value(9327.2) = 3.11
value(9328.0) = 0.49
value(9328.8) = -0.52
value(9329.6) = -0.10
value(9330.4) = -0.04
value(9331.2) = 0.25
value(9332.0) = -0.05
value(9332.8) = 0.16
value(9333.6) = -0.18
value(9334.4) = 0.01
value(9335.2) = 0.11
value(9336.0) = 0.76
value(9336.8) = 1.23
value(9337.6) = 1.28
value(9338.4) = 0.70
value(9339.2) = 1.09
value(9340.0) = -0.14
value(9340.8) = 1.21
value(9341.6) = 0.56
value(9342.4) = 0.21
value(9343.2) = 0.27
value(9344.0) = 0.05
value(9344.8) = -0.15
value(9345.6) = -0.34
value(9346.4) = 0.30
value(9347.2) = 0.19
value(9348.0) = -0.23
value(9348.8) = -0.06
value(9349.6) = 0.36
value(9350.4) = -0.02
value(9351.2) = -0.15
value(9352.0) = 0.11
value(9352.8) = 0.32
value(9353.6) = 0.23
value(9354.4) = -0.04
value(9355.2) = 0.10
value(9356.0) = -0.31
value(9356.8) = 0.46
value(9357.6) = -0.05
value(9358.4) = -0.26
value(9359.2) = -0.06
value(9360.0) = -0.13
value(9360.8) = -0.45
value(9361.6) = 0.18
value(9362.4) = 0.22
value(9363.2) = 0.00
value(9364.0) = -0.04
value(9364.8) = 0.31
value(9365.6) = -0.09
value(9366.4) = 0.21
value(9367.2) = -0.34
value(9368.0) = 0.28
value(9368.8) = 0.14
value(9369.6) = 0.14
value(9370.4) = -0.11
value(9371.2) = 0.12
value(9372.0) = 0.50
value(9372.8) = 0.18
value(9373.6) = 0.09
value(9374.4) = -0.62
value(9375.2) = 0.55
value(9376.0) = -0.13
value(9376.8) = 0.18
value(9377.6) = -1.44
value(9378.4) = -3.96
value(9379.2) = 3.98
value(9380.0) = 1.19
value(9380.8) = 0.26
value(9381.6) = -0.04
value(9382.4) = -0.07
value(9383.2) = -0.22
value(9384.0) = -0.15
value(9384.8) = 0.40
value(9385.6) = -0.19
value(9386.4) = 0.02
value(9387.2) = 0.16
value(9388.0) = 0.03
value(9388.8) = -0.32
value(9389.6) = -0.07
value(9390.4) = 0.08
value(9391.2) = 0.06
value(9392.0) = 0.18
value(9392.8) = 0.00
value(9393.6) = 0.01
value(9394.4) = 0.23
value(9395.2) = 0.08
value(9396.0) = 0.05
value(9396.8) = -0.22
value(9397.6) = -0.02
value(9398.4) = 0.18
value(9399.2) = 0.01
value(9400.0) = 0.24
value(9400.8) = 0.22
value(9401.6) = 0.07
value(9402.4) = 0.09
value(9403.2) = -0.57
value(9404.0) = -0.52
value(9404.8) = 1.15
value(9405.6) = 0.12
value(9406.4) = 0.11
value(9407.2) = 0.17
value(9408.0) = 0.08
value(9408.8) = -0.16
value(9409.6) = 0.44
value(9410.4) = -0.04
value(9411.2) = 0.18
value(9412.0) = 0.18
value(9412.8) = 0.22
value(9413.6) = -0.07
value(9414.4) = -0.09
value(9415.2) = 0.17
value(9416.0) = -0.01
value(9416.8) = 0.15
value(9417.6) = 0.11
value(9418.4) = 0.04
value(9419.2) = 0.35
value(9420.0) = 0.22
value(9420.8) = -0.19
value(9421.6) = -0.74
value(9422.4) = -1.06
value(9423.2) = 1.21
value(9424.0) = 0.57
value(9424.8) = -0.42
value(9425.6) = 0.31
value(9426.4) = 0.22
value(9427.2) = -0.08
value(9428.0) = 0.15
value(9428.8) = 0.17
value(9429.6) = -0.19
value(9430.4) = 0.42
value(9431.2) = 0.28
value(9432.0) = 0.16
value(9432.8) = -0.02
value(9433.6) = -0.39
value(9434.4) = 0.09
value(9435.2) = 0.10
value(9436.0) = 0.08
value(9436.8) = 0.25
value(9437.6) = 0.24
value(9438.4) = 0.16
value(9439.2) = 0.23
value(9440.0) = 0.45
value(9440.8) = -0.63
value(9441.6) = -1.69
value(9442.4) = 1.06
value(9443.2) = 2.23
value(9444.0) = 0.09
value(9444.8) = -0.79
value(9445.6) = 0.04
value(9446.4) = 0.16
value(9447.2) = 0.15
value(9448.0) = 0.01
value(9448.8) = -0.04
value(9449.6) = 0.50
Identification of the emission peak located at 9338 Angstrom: H-beta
